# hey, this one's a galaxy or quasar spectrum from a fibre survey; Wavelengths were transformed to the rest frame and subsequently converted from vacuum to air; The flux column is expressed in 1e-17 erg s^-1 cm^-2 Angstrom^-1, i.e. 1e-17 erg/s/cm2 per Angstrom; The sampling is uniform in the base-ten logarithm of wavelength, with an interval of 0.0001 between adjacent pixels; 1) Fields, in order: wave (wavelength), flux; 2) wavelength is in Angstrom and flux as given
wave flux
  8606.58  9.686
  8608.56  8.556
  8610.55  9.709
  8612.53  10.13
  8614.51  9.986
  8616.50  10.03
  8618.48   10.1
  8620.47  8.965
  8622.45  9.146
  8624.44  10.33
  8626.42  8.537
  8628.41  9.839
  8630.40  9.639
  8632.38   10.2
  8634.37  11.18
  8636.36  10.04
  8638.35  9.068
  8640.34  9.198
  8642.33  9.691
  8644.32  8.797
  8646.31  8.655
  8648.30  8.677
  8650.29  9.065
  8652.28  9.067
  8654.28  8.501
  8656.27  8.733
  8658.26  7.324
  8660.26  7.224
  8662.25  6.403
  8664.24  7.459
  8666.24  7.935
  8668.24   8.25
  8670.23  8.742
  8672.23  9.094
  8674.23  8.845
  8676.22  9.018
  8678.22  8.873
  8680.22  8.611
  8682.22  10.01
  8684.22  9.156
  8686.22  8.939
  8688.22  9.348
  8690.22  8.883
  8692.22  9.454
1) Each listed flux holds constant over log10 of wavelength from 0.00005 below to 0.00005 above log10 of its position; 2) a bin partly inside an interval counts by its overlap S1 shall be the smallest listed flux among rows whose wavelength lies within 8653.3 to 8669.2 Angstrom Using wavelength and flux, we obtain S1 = 6.403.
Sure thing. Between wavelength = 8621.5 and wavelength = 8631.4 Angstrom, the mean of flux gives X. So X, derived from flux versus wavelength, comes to 9.5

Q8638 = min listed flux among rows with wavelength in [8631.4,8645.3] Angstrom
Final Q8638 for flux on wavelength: 8.797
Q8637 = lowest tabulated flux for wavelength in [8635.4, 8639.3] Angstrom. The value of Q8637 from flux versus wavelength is 9.068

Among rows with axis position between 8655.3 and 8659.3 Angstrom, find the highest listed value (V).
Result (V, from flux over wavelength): 8.733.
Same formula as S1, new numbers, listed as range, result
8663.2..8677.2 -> 7.459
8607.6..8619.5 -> 8.556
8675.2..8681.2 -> 8.611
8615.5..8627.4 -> 8.537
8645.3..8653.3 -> 8.655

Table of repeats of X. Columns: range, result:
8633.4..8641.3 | 9.87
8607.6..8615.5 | 9.6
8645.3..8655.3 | 8.79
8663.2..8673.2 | 8.28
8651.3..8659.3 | 8.39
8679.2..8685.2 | 9.25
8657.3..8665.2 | 7.1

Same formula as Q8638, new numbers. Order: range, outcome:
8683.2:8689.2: 8.939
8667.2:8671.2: 8.25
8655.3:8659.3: 7.324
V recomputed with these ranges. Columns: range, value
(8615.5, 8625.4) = 10.33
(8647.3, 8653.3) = 9.067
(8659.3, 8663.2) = 7.224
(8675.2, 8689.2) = 10.01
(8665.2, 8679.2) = 9.094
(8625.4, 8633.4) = 10.2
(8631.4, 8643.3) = 11.18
